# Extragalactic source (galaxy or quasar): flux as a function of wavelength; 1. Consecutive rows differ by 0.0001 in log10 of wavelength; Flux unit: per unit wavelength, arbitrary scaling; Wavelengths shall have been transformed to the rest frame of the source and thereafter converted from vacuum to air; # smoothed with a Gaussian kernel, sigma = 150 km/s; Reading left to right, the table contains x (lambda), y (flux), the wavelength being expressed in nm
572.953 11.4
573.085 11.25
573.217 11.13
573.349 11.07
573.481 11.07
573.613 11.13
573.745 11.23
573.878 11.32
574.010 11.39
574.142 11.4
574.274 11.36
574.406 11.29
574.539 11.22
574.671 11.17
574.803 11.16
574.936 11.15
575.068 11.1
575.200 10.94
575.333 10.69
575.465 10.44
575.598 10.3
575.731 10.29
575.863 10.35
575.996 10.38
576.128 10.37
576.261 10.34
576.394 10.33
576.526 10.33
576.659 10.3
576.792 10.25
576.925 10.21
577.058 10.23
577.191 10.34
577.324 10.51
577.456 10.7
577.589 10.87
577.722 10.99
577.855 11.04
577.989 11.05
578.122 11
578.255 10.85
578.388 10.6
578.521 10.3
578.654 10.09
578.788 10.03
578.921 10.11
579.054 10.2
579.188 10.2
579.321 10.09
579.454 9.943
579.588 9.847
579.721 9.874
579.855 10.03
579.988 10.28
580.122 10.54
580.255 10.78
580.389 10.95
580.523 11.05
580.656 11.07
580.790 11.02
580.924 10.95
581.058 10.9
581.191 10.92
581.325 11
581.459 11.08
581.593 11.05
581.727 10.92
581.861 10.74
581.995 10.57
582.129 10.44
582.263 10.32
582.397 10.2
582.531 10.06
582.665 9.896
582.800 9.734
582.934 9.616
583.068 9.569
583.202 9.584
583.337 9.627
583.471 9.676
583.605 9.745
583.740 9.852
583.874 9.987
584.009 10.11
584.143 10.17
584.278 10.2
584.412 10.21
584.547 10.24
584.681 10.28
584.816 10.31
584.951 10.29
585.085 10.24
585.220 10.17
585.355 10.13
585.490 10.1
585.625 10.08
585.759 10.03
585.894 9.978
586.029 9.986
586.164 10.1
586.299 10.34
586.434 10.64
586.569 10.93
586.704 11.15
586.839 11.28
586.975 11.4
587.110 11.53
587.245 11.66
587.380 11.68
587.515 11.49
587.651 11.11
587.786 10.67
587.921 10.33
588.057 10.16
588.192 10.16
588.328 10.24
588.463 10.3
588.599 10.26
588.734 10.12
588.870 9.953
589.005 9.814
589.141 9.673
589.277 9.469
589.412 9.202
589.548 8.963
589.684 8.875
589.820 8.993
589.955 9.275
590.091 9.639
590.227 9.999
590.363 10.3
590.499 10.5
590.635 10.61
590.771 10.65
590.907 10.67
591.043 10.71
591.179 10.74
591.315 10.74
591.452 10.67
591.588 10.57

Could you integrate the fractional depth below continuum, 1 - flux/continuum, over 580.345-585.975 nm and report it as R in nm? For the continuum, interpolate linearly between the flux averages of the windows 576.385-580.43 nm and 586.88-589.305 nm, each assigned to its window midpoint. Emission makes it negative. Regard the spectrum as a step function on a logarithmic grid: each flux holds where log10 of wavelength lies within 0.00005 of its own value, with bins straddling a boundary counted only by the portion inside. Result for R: 0.10 nm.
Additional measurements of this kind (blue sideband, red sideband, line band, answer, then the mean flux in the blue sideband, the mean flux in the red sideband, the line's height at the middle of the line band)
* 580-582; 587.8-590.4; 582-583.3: 0.09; 10.9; 9.79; 10.7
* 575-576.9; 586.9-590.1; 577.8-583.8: -0.01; 10.5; 10.2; 10.4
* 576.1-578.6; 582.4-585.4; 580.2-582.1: -0.13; 10.6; 9.99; 10.2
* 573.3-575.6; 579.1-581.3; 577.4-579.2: 0.02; 11.1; 10.5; 10.7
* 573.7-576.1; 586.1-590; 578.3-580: 0.10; 10.9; 10.3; 10.7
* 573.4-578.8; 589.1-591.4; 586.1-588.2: -0.17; 10.7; 9.95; 10.1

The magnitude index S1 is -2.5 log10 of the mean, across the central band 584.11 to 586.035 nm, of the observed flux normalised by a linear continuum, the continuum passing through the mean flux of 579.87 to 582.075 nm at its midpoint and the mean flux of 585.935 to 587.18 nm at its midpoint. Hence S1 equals 0.07 mag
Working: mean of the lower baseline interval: 10.8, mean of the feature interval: 10.2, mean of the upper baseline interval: 10.8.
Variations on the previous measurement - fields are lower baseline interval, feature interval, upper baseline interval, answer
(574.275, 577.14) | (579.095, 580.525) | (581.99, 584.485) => 0.00 mag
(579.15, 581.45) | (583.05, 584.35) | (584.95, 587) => 0.07 mag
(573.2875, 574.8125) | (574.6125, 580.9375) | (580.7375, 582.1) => 0.05 mag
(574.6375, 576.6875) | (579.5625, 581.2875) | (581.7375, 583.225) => -0.04 mag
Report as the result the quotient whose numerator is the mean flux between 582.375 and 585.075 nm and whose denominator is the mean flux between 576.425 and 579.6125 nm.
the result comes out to 0.96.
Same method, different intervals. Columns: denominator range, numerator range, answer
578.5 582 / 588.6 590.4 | 0.91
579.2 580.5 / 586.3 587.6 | 1.09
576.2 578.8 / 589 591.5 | 0.95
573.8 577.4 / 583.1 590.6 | 0.95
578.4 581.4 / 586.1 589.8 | 0.99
